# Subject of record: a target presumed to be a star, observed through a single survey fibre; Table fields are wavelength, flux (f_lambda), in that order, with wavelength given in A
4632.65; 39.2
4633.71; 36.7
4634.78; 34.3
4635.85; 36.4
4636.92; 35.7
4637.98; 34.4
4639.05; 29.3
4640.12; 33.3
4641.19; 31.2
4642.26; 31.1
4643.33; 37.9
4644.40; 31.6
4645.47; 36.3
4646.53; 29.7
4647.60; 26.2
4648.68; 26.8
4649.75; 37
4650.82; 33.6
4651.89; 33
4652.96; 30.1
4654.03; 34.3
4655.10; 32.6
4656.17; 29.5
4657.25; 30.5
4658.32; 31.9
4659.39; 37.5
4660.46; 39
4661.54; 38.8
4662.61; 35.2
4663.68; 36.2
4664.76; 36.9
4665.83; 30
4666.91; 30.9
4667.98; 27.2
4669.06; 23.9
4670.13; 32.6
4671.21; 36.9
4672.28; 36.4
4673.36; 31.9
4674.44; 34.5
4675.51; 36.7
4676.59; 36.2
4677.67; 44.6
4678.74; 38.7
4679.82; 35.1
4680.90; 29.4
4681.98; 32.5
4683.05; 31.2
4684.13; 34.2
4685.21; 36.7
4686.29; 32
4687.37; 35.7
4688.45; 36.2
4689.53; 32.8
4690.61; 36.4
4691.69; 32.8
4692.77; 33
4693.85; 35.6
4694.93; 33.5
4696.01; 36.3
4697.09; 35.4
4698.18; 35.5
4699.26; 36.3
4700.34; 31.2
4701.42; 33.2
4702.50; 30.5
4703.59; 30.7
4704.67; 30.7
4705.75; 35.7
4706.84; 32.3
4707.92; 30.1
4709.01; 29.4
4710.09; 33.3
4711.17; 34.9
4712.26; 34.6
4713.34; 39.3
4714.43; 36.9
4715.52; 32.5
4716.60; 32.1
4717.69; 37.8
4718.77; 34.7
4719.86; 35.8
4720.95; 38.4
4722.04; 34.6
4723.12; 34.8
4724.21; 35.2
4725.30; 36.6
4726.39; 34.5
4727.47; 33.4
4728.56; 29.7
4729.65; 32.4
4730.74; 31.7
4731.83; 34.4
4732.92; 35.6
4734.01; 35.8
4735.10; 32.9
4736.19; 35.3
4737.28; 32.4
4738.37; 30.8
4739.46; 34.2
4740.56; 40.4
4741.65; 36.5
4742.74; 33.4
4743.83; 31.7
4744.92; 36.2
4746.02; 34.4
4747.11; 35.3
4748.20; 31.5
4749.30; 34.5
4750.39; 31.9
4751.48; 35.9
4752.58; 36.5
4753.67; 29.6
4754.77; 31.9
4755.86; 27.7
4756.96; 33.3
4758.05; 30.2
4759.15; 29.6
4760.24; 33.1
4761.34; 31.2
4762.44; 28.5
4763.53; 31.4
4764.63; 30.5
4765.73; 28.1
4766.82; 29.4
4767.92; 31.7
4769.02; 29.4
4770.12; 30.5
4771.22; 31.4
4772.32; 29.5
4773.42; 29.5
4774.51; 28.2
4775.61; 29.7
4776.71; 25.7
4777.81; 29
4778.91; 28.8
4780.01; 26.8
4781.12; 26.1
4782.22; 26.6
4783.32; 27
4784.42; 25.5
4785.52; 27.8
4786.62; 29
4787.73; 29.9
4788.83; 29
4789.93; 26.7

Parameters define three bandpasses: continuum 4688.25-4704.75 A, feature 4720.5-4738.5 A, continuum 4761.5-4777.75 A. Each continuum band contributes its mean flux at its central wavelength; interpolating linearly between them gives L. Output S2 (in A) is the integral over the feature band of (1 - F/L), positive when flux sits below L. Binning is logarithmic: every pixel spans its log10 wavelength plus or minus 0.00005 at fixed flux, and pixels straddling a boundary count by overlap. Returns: -1.2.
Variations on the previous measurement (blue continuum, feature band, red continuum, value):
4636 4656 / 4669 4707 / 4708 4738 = -0.86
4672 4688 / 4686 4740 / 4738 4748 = 1.33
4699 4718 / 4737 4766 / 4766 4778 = -1.83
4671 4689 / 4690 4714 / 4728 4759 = 0.62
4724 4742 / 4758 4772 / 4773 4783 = -0.36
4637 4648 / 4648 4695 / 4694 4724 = -1.04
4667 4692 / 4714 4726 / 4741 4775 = -0.92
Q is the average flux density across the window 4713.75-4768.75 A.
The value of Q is 33.3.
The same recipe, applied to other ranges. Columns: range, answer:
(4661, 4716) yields 34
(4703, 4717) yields 33.3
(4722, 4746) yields 34.2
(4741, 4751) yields 34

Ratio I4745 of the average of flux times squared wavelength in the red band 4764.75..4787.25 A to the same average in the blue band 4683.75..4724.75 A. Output 0.86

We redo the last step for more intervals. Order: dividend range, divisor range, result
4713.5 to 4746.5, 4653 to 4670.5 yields 1.08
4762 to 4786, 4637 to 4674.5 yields 0.92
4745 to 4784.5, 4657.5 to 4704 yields 0.92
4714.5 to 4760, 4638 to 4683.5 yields 1.05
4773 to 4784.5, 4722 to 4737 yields 0.83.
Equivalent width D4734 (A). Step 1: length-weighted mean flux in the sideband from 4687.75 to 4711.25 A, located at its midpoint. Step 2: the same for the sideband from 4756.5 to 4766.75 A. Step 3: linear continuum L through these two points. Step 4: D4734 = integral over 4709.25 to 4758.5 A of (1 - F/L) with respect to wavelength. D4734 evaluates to -3.4 A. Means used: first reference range 33.4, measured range 34.1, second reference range 30.6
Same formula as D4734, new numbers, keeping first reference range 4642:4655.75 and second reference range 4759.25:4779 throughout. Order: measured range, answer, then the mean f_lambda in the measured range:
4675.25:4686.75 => -1.28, 35.2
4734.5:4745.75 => -1.48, 34.4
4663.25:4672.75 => -0.10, 32.3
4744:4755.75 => -1.28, 33.5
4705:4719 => -1.39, 34.1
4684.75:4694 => -0.89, 34.5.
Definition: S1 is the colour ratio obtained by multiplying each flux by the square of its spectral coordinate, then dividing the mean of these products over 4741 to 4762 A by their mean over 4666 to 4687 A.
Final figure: 1.01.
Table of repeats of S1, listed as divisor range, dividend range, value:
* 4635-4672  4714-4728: 1.10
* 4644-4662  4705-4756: 1.07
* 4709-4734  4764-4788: 0.85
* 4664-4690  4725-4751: 1.03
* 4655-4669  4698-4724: 1.04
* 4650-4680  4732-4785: 0.96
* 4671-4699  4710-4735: 1.01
